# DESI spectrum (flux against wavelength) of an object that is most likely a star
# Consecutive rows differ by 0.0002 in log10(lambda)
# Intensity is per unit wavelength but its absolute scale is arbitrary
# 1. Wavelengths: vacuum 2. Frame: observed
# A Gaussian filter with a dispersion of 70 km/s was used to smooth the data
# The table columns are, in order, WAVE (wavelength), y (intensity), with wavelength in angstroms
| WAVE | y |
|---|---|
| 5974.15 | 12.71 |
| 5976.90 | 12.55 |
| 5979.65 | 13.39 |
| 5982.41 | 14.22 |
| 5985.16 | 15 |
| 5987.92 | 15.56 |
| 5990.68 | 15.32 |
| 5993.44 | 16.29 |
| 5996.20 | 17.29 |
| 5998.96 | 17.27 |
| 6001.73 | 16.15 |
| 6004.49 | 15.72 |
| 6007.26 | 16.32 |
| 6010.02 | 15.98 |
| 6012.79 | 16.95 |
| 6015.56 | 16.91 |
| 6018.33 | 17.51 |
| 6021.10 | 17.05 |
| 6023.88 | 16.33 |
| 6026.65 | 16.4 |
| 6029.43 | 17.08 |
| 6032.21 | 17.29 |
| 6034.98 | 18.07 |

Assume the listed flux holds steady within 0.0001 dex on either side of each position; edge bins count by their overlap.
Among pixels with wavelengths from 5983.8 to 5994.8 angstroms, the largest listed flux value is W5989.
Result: 16.29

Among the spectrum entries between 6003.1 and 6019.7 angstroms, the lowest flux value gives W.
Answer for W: 15.72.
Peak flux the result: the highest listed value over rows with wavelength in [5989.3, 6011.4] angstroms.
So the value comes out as 17.29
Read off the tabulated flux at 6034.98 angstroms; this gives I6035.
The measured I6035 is 18.07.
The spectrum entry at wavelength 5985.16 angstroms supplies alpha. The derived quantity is 15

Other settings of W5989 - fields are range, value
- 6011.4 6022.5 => 17.51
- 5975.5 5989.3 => 15.56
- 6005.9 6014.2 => 16.95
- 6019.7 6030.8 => 17.08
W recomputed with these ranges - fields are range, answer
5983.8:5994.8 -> 15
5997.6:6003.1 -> 16.15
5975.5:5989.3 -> 12.55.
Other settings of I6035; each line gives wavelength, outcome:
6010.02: 15.98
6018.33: 17.51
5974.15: 12.71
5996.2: 17.29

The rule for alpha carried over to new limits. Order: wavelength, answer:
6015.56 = 16.91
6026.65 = 16.4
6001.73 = 16.15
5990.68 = 15.32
